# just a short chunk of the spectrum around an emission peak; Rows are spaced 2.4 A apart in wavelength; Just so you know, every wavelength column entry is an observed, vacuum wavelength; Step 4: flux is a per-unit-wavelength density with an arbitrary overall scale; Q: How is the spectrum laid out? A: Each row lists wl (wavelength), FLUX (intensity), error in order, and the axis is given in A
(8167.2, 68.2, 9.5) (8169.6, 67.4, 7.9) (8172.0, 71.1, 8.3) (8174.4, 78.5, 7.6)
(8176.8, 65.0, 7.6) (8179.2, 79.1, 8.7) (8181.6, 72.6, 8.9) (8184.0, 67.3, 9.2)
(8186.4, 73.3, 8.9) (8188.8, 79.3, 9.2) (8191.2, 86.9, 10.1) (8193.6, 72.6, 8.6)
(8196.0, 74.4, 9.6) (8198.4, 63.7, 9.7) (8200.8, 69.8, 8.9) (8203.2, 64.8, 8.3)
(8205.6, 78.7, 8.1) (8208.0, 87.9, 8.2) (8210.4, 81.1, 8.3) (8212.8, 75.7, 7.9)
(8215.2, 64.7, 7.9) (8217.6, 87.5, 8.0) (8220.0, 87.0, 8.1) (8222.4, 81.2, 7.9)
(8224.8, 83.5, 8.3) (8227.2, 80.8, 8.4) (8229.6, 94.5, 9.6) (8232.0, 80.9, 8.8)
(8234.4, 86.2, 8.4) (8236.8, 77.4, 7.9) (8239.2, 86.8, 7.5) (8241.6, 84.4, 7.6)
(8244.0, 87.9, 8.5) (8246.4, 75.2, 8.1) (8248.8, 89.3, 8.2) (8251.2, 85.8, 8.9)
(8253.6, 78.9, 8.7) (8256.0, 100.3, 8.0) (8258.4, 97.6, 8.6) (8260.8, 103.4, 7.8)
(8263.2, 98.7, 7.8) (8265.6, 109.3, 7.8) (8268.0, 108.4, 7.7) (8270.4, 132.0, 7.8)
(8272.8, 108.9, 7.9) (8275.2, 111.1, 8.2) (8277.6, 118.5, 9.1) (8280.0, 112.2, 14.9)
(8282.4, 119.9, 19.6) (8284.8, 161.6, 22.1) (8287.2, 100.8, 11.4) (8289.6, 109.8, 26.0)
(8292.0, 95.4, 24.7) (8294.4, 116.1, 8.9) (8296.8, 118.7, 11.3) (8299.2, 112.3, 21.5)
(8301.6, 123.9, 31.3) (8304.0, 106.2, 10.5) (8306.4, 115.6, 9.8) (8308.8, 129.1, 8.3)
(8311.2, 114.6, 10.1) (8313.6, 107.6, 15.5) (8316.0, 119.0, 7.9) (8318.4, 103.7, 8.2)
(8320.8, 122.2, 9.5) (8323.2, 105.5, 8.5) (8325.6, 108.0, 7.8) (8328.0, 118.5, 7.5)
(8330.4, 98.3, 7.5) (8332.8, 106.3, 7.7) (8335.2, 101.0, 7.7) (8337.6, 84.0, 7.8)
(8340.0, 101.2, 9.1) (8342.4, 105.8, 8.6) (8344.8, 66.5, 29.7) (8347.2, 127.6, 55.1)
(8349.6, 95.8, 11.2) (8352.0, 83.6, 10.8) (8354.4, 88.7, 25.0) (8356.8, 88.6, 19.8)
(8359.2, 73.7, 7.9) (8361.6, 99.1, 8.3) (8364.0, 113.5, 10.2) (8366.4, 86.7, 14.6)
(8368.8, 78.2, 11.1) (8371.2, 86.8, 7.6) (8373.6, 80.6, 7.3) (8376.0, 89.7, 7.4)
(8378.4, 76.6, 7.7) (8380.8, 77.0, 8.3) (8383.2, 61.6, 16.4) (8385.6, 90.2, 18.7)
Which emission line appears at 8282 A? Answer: Mg II 2798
